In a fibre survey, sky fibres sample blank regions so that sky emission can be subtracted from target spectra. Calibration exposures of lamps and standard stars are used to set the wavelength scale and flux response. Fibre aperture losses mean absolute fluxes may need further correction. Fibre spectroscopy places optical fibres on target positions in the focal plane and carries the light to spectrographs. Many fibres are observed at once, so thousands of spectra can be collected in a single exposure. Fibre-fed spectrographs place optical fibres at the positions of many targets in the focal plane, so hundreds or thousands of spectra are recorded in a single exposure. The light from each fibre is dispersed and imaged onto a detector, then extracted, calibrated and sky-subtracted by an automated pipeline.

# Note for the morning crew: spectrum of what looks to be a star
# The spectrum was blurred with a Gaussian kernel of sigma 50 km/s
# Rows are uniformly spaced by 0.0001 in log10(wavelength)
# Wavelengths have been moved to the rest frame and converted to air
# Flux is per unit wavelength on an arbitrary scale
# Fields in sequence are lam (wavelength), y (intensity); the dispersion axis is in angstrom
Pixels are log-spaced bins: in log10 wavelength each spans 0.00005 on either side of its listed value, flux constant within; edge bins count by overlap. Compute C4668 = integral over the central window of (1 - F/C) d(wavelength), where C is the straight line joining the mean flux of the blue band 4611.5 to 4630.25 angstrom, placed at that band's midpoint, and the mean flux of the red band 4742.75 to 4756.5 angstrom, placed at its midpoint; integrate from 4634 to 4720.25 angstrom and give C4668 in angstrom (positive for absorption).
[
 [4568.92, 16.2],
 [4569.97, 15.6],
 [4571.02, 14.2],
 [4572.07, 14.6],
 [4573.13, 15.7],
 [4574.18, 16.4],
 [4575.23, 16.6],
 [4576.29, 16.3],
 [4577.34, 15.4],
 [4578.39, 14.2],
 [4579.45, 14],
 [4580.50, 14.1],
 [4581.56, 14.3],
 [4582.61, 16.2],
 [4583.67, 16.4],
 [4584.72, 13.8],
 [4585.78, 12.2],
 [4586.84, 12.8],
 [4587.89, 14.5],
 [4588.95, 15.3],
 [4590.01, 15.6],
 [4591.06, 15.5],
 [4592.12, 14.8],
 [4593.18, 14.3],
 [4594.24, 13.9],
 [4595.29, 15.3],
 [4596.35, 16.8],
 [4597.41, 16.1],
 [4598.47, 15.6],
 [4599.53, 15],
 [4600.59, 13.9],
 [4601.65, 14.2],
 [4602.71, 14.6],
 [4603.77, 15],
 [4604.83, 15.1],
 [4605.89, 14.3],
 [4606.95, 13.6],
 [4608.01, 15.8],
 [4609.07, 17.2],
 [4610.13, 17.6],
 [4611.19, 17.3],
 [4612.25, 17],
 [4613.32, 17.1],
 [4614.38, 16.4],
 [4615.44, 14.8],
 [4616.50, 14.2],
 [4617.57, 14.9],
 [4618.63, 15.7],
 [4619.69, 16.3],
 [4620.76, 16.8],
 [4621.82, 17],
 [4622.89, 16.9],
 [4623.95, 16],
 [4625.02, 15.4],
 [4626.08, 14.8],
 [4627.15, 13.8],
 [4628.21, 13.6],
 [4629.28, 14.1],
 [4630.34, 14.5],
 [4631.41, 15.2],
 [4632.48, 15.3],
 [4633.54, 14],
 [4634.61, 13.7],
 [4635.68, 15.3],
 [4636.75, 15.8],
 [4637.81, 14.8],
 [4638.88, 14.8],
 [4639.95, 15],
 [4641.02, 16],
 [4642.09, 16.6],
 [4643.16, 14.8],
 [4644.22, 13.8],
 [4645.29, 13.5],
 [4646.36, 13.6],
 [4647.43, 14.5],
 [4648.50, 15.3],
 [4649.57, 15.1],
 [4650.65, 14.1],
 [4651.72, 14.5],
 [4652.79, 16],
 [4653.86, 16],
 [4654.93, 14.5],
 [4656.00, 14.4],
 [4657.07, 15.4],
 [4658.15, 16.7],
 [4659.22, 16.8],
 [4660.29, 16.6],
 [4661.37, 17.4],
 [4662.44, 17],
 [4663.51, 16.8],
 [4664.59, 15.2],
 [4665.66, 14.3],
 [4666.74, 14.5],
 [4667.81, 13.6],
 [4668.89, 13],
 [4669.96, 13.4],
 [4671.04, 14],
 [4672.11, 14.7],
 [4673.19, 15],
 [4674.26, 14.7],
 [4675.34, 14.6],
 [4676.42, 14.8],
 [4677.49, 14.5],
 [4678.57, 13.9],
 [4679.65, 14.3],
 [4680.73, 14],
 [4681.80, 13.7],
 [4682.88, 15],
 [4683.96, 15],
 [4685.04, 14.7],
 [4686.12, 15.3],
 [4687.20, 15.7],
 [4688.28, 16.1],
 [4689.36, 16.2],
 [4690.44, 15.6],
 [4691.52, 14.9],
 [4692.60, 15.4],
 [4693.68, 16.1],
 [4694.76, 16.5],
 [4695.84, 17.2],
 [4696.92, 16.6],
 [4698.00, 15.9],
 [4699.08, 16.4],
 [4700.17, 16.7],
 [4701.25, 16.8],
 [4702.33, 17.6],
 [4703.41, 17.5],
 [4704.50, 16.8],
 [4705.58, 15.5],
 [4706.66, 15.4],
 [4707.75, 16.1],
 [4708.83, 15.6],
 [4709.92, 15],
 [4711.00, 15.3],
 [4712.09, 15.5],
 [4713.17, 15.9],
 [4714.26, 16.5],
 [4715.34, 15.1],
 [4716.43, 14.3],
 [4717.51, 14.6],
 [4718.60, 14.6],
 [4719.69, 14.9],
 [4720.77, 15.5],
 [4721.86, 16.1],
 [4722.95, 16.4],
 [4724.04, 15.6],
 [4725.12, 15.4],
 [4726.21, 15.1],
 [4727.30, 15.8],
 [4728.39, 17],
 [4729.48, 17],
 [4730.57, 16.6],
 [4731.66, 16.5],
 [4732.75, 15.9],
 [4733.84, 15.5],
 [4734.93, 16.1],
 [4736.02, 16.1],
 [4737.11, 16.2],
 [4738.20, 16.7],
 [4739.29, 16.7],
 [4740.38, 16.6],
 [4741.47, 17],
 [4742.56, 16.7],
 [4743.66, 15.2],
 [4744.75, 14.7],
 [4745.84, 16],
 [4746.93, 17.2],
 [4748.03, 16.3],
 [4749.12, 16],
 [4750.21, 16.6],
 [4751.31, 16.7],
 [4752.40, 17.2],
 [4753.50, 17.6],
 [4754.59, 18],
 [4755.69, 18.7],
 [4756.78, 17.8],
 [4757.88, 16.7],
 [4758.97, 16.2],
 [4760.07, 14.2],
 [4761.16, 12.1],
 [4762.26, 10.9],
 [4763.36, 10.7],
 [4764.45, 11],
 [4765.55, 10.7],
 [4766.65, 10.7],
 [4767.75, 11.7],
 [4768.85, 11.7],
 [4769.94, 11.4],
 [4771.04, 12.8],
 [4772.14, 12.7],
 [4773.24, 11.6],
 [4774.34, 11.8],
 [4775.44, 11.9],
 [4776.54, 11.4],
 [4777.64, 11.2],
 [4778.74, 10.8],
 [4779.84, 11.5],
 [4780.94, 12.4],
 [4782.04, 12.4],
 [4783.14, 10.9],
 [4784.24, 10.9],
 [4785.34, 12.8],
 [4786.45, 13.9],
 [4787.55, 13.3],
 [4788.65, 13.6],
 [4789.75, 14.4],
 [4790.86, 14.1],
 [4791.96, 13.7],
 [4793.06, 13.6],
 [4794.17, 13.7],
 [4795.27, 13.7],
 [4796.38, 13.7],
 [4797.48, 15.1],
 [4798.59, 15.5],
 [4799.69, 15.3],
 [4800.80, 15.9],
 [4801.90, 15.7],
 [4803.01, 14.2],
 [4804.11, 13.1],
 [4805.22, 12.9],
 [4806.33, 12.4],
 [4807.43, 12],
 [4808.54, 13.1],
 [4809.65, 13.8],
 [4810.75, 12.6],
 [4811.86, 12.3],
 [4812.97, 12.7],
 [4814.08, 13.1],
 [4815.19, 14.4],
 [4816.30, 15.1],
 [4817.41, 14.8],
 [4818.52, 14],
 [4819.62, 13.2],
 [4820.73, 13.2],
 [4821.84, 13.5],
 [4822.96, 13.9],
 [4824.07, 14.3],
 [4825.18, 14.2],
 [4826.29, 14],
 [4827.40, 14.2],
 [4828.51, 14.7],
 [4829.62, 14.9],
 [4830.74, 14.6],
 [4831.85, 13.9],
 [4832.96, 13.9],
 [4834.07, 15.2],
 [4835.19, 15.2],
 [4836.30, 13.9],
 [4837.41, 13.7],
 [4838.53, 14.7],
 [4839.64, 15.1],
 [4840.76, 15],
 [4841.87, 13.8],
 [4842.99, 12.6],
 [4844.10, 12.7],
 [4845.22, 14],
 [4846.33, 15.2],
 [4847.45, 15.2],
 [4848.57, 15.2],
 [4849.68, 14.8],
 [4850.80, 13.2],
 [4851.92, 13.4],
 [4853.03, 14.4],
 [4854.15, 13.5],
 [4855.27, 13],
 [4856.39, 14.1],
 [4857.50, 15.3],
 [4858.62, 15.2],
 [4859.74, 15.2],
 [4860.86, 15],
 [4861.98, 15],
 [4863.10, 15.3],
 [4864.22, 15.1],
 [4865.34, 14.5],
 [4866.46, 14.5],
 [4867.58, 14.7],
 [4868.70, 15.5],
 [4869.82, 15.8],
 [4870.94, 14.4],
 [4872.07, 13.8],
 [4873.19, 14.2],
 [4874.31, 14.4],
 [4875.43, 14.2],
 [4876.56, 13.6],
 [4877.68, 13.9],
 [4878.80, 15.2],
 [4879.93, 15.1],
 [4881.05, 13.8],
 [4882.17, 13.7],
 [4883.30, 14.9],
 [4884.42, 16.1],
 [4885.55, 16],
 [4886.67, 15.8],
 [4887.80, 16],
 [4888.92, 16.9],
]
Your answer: 4.2 angstrom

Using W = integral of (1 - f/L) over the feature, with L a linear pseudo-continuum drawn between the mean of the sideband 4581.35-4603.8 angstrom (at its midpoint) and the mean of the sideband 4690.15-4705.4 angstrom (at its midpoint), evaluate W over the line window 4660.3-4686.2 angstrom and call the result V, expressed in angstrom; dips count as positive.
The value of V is 2.1 angstrom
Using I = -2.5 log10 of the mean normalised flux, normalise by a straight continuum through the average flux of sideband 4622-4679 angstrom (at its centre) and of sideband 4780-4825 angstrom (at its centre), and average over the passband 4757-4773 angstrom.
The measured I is 0.118 mag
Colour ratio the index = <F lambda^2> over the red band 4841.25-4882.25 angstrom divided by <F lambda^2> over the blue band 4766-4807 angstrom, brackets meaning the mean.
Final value 1.1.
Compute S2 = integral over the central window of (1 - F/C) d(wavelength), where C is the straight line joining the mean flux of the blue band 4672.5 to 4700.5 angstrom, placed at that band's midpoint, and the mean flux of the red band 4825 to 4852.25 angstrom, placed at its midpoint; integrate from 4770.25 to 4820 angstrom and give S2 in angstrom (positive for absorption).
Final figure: 4.75 angstrom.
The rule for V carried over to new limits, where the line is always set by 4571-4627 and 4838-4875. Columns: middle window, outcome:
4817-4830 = 0.5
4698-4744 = -3.3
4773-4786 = 2.7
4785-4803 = 0.5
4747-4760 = -1.9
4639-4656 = 0.3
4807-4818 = 0.9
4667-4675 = 0.5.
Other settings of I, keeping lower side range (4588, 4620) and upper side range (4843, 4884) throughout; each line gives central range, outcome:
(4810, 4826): 0.07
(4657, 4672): -0.01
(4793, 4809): 0.05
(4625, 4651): 0.04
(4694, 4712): -0.09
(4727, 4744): -0.10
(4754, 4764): -0.01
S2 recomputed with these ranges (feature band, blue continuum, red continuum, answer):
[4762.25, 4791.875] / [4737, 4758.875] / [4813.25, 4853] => 7.15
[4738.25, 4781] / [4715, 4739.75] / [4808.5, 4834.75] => 2.88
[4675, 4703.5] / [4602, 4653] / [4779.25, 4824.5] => -1.85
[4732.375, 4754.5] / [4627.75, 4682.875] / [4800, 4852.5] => -3.03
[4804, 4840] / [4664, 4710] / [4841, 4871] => 1.97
